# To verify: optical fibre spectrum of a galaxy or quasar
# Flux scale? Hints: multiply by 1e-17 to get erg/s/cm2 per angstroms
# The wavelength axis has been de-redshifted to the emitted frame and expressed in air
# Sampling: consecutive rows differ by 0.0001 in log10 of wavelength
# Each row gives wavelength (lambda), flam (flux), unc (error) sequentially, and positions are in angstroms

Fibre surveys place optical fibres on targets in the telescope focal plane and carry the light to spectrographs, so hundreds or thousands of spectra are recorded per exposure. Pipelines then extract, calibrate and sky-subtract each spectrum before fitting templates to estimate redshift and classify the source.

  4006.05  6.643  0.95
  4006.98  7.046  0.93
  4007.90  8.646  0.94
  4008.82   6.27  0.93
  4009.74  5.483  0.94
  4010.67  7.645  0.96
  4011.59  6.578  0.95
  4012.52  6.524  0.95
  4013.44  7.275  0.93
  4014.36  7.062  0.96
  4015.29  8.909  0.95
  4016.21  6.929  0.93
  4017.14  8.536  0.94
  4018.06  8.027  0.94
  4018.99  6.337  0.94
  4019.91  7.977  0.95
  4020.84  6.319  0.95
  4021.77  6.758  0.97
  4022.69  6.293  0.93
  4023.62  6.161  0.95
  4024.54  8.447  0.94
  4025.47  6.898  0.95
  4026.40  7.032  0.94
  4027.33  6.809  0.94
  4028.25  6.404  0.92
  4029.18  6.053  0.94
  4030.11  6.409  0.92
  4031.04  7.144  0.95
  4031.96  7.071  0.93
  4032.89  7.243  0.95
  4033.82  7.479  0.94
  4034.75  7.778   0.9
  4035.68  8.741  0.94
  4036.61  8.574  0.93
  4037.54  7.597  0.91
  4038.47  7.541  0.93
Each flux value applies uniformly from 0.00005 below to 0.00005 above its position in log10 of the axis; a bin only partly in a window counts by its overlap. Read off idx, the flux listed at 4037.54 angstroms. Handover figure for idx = 7.597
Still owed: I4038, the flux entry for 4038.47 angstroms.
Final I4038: 7.541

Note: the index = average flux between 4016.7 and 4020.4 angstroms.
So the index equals 7.71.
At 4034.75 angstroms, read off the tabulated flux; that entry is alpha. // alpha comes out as 7.778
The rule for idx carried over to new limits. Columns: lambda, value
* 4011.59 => 6.578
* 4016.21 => 6.929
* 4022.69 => 6.293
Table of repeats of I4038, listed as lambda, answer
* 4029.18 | 6.053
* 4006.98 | 7.046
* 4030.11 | 6.409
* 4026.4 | 7.032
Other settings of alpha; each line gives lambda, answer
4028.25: 6.404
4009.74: 5.483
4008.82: 6.27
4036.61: 8.574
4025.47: 6.898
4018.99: 6.337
